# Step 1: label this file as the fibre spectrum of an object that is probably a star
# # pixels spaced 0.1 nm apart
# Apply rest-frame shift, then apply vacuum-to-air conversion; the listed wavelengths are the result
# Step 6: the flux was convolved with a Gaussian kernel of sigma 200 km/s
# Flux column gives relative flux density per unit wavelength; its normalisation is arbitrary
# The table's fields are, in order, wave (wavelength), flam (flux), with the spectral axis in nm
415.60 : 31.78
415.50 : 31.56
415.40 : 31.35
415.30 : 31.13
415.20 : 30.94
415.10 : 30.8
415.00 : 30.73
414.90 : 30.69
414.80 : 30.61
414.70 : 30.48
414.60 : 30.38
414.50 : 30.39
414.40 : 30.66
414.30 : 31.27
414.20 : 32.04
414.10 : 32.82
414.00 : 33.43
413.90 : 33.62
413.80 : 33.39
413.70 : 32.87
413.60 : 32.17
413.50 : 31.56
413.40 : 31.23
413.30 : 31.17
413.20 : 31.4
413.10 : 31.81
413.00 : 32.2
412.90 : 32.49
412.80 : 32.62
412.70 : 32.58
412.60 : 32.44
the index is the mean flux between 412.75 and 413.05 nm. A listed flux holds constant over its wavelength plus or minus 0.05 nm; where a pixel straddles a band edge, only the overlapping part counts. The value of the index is 32.4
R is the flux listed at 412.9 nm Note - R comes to 32.49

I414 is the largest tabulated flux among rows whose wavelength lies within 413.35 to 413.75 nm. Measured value 32.87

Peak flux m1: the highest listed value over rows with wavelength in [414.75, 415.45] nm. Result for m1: 31.35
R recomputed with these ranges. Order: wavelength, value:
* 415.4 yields 31.35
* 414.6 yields 30.38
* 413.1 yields 31.81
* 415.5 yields 31.56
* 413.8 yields 33.39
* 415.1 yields 30.8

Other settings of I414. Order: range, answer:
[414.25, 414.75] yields 31.27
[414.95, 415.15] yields 30.8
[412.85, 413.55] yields 32.49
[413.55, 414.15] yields 33.62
